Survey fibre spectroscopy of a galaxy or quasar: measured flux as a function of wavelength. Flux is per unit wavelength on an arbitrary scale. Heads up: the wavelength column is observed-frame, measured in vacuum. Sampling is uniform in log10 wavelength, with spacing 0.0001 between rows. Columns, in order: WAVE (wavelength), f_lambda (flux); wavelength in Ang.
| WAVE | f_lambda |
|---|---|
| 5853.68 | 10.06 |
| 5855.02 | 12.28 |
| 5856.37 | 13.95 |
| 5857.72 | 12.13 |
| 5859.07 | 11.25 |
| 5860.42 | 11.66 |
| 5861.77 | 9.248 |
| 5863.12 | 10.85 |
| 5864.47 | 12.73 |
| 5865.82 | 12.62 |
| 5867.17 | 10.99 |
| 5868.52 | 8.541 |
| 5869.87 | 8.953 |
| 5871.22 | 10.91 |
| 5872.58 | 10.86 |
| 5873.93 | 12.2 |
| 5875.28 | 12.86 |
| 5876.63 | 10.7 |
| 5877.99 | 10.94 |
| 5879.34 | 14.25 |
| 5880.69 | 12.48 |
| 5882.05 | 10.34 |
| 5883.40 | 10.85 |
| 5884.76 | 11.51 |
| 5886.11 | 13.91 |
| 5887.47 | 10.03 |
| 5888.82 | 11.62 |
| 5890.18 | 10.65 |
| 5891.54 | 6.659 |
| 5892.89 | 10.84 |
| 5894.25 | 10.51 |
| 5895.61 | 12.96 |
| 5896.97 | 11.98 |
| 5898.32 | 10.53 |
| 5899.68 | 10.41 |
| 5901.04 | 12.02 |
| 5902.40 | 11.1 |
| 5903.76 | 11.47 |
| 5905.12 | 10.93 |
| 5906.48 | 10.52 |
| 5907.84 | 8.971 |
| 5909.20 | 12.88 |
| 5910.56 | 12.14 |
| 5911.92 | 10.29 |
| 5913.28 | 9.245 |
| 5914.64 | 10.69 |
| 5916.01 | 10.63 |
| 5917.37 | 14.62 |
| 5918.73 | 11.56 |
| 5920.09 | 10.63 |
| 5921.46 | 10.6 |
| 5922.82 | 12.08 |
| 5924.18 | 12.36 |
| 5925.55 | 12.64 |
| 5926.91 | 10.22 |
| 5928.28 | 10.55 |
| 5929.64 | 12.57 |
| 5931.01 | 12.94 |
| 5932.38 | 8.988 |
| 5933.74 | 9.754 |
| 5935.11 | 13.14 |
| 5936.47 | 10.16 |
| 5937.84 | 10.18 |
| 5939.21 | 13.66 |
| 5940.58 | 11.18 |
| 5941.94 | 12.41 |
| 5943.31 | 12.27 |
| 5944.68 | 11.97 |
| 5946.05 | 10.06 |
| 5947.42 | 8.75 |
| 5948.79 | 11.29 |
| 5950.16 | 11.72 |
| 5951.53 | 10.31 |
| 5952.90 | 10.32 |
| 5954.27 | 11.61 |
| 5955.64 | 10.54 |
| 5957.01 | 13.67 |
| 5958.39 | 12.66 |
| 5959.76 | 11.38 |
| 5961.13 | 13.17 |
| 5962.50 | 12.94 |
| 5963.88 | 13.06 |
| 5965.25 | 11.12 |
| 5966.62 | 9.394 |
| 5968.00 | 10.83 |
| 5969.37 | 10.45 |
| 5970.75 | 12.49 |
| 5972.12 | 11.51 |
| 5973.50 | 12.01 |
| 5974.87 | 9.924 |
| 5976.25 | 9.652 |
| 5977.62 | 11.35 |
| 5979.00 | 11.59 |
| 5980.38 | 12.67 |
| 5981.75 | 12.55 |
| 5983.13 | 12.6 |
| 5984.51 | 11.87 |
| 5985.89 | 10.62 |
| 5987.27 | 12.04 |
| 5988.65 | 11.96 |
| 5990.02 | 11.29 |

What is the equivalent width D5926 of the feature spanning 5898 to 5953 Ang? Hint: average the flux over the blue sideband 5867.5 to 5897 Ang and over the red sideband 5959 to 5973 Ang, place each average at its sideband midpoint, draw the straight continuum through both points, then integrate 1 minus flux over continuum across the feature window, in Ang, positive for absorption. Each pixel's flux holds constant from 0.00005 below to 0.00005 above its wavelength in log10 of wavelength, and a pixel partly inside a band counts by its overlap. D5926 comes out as 0.8 Ang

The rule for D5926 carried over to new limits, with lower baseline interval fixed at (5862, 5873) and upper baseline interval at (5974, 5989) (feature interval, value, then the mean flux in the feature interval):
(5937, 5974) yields -0.5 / 11.5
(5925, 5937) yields 0.0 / 11.2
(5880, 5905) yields -0.4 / 11.1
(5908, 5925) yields -0.5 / 11.4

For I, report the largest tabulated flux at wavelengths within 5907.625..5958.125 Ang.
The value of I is 14.62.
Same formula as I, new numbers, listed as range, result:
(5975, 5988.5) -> 12.67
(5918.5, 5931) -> 12.64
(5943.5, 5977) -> 13.67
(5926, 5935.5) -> 13.14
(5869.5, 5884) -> 14.25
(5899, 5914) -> 12.88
